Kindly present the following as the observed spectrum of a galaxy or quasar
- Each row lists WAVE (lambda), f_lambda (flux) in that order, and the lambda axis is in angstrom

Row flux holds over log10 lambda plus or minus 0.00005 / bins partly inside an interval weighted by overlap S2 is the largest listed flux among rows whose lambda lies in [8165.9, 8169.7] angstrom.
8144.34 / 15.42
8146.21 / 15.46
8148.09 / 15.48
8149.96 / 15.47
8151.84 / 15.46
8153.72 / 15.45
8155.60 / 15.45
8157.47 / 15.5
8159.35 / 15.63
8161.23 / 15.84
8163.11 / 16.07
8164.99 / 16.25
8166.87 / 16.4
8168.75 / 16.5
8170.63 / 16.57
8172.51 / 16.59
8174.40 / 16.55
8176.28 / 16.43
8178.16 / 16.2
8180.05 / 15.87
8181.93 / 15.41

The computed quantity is 16.5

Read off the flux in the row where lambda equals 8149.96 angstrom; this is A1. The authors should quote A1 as 15.47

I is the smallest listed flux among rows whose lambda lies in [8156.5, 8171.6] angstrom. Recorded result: 15.5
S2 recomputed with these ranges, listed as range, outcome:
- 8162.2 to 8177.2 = 16.59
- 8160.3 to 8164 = 16.07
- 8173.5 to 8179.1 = 16.55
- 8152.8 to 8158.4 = 15.5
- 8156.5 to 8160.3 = 15.63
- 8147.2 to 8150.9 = 15.48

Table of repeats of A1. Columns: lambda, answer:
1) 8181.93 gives 15.41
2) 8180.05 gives 15.87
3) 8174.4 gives 16.55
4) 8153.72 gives 15.45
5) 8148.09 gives 15.48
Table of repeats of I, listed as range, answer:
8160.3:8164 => 15.84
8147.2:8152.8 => 15.46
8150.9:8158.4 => 15.45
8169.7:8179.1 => 16.2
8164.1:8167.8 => 16.25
